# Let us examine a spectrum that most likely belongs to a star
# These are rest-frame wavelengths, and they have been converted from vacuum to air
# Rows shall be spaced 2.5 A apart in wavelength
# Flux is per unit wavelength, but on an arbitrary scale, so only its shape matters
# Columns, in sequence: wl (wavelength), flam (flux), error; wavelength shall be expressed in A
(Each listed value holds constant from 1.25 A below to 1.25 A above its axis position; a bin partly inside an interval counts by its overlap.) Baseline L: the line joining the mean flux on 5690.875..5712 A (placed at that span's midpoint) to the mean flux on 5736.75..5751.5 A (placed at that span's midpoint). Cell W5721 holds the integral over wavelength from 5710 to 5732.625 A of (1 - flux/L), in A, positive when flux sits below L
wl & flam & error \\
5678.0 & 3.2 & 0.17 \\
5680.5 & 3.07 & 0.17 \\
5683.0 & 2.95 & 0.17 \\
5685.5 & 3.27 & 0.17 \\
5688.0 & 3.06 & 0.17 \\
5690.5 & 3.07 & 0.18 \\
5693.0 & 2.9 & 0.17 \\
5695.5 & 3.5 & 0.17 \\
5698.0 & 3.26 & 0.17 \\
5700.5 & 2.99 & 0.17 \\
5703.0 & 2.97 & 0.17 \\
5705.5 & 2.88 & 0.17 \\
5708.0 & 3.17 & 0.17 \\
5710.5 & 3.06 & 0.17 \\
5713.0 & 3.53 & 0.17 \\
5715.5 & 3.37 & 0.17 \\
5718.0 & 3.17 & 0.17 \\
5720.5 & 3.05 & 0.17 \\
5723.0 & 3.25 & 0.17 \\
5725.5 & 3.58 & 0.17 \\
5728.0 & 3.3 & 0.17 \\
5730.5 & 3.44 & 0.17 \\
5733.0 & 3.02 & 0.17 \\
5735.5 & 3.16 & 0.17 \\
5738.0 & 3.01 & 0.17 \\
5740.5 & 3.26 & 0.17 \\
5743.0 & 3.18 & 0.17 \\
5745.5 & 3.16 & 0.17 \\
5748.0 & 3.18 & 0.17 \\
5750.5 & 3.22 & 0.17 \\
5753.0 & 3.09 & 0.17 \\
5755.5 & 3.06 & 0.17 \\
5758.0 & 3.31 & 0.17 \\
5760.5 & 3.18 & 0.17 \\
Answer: -1.3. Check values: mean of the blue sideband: 3.1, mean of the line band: 3.3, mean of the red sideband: 3.17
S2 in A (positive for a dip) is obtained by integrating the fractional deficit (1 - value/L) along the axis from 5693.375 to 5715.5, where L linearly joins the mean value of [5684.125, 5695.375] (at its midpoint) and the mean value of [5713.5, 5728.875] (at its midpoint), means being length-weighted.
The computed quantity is 0.2 A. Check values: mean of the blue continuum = 3.12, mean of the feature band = 3.17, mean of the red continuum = 3.3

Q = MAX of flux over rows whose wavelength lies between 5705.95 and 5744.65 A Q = 3.58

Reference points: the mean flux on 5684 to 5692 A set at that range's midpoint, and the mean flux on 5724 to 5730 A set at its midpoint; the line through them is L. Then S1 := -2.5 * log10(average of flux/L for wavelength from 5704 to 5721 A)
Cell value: 0.046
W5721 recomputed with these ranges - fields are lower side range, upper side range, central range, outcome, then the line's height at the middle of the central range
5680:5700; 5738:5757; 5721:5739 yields -0.56 A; 3.15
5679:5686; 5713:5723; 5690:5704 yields 0.12 A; 3.15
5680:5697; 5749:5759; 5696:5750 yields -0.85 A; 3.15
